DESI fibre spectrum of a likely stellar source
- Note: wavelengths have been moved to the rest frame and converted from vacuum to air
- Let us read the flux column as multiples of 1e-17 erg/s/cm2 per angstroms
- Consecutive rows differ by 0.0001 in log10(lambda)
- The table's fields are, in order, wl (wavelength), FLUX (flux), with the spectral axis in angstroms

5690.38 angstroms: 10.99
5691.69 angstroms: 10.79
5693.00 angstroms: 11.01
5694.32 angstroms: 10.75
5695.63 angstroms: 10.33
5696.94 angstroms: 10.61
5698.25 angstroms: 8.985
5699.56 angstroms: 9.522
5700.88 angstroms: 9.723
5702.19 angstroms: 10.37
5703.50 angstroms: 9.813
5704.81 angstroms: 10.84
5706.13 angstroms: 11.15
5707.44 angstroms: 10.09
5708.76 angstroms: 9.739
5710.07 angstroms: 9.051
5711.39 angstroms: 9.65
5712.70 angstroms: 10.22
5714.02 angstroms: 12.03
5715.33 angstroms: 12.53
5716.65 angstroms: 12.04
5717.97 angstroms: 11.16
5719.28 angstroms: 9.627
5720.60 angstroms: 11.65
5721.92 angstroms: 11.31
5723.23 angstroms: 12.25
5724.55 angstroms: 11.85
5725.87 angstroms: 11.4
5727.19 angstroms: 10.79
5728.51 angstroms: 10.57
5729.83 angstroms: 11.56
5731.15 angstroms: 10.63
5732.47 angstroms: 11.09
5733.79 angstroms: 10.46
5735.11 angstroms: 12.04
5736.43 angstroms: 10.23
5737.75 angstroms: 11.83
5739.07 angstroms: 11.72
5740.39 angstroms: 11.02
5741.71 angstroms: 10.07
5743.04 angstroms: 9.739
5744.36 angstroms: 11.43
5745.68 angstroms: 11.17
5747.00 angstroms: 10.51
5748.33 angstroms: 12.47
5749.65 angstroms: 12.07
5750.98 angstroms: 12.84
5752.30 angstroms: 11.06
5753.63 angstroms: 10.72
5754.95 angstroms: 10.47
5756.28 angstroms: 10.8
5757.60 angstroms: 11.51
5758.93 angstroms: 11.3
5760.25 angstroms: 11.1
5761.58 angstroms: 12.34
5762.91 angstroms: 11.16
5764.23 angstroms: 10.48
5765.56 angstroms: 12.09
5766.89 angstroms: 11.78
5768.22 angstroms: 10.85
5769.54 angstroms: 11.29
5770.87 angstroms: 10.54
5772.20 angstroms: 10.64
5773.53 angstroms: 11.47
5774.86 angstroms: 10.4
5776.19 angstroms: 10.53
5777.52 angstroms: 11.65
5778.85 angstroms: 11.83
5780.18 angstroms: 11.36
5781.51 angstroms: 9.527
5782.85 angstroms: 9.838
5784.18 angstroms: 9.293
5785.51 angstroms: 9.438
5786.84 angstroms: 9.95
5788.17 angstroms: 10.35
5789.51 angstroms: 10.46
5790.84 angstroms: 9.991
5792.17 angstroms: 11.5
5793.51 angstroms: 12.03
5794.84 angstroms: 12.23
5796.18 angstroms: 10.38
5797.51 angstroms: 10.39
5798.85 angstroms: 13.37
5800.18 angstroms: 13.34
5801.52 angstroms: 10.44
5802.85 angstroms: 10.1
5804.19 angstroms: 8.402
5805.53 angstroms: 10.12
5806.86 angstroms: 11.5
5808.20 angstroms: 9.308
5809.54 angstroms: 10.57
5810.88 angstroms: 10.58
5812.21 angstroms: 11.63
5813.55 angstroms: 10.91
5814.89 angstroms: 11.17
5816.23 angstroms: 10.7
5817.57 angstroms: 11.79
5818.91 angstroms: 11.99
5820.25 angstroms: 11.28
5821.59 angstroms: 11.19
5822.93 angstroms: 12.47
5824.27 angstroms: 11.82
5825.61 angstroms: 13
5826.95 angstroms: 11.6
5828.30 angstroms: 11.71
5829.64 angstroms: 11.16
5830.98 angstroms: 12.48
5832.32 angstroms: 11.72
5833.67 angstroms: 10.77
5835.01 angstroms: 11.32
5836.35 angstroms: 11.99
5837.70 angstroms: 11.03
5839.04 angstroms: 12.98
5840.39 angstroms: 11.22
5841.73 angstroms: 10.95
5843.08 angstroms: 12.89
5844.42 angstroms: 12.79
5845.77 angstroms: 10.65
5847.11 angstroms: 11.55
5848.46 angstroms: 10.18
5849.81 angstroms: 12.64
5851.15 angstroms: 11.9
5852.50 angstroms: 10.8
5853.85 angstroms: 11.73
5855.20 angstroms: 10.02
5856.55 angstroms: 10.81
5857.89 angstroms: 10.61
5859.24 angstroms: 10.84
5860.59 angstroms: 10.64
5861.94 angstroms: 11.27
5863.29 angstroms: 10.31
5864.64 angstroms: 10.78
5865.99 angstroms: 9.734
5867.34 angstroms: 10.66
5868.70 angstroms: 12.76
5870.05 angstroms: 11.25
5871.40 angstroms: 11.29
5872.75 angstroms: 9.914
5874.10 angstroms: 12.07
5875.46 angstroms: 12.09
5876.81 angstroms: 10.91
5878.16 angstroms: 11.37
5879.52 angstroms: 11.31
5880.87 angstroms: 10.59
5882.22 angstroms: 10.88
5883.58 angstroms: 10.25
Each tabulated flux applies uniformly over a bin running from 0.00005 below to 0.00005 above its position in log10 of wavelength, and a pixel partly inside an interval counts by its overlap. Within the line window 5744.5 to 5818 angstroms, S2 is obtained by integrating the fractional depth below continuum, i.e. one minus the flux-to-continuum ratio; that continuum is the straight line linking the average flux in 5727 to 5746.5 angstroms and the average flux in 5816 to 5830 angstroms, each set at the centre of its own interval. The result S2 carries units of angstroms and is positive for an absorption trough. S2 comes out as 2.5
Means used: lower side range 11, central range 11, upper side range 11.7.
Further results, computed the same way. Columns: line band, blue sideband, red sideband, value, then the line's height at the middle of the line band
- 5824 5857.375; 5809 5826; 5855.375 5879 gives -1.00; 11.2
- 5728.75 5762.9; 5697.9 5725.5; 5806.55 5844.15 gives -0.86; 10.9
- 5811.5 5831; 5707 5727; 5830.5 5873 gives -0.74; 11.2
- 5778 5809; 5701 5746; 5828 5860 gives 1.53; 11.2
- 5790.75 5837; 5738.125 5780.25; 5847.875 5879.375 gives -0.69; 11.1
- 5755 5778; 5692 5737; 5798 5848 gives -0.19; 11.1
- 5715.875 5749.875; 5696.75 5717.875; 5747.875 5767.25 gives -0.72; 10.9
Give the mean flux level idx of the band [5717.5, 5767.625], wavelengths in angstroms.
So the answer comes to 11.2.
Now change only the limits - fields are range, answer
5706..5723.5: 10.9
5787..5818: 10.9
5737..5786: 11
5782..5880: 11.2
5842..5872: 11.2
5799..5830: 11.2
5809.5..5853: 11.6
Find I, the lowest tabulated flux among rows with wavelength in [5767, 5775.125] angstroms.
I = 10.4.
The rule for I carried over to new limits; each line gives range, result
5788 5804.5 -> 8.402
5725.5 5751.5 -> 9.739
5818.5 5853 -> 10.18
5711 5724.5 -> 9.627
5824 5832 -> 11.16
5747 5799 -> 9.293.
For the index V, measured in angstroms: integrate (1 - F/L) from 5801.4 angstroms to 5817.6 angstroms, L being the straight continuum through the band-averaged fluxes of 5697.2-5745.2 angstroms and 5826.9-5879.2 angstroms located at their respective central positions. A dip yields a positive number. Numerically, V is 0.9 angstroms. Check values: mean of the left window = 10.8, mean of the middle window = 10.5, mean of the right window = 11.3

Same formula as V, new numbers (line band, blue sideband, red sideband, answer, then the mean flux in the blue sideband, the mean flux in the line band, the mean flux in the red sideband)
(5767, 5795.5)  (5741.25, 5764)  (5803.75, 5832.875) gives 1.2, 11.2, 10.7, 11.3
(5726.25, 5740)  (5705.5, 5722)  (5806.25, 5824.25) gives -0.3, 10.8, 11.1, 11.2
